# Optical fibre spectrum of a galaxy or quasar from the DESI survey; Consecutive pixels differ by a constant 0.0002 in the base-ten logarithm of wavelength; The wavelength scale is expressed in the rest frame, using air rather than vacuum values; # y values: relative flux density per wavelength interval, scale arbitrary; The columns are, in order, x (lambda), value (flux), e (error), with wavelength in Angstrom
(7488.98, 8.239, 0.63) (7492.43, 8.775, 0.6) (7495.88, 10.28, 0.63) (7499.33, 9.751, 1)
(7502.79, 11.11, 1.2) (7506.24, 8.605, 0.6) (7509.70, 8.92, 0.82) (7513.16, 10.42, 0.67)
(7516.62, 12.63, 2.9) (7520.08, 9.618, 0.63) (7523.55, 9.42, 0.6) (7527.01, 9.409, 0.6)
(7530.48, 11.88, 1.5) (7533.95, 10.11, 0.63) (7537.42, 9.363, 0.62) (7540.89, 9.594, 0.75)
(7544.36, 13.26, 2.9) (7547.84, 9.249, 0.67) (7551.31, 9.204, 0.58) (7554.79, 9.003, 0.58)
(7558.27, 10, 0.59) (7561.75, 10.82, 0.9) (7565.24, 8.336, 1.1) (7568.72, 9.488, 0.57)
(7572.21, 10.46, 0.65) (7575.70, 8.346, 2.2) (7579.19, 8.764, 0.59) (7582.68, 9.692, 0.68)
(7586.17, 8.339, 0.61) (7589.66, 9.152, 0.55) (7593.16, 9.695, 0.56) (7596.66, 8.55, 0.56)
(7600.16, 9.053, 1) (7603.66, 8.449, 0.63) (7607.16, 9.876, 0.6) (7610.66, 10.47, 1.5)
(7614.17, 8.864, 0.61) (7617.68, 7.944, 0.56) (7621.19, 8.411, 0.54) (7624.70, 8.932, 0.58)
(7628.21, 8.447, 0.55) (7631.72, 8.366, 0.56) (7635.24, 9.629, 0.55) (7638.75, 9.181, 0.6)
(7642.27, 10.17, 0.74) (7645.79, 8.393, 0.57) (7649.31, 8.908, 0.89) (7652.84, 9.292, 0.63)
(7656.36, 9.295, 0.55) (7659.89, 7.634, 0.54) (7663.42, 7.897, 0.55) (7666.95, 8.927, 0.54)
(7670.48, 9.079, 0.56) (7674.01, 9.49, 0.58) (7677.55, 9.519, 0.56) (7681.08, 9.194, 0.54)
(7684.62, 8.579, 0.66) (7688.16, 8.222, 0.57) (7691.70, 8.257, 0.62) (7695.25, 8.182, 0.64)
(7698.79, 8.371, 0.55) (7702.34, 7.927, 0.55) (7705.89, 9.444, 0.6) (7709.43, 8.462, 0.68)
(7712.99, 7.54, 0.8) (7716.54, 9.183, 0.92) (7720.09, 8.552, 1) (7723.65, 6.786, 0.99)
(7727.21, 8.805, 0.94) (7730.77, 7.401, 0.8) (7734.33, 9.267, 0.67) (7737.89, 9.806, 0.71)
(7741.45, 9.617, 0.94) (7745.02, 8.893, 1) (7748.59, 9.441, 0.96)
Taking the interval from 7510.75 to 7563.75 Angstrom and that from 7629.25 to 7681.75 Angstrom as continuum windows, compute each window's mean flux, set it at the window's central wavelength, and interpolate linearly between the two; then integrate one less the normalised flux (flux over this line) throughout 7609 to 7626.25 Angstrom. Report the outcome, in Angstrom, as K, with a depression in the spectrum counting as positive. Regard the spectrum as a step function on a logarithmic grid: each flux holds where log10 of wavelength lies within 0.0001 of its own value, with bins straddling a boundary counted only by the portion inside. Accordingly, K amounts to 0.9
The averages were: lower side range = 10.2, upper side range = 8.99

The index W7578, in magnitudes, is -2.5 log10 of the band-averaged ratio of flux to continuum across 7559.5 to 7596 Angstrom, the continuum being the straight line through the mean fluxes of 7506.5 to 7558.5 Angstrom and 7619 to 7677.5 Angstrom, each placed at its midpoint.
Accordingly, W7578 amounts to 0.04 mag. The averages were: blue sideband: 10.1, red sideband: 8.89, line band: 9.29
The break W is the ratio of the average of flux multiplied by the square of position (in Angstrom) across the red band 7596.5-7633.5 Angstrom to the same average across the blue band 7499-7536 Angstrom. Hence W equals 0.9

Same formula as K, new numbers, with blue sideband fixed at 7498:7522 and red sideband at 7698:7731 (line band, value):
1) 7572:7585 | 0.5 Angstrom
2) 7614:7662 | 0.9 Angstrom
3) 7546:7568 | 0.6 Angstrom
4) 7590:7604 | 0.5 Angstrom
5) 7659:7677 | 0.0 Angstrom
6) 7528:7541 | -0.4 Angstrom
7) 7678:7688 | -0.3 Angstrom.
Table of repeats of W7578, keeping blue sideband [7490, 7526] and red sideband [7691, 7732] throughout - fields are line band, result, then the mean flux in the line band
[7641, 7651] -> -0.04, 9.11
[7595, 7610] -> 0.00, 9.1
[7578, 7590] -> 0.04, 8.98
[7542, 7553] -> -0.10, 10.5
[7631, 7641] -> -0.04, 9.19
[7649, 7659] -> -0.04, 9.06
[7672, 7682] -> -0.11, 9.41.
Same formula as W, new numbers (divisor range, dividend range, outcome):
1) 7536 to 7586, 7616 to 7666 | 0.93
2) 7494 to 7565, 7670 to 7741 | 0.89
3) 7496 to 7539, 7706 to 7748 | 0.90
